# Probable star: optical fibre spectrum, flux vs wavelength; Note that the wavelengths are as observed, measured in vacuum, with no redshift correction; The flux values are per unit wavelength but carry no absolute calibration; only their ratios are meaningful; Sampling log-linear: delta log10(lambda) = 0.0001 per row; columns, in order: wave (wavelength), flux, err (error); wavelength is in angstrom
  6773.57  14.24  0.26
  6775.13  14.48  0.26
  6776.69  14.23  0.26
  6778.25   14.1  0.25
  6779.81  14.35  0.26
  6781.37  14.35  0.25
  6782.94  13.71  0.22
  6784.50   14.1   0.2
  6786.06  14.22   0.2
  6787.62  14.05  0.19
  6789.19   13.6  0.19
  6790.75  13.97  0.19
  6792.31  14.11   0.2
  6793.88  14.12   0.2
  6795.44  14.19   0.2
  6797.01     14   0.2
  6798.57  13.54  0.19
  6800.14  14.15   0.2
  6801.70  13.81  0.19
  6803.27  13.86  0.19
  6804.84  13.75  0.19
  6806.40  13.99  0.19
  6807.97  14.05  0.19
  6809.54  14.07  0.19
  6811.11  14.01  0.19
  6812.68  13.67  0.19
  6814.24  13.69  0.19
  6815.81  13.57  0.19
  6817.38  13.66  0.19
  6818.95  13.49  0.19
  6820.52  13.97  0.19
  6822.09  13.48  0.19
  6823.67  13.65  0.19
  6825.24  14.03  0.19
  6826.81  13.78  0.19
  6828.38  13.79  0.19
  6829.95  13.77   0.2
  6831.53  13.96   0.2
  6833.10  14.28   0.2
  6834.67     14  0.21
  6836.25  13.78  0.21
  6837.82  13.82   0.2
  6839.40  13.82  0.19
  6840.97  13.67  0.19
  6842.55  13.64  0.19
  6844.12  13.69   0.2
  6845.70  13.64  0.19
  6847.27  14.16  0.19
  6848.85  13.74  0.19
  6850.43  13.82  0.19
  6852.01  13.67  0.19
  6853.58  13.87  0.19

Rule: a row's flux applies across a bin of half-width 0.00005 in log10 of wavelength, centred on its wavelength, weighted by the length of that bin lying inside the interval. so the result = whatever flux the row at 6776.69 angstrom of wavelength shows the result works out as 14.23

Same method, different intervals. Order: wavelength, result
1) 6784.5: 14.1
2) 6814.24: 13.69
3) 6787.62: 14.05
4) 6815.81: 13.57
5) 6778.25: 14.1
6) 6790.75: 13.97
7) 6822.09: 13.48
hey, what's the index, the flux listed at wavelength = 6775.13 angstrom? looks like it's 14.48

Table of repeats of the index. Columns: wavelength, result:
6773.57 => 14.24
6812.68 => 13.67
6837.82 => 13.82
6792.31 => 14.11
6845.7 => 13.64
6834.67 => 14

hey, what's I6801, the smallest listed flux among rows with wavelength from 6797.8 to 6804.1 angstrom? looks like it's 13.54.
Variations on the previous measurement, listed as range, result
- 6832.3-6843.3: 13.64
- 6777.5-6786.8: 13.71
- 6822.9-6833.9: 13.65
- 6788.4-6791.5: 13.6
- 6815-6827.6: 13.48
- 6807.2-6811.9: 14.01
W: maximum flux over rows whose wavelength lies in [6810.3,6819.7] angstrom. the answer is 14.01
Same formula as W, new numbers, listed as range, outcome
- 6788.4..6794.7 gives 14.12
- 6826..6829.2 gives 13.79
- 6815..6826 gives 14.03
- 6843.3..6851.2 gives 14.16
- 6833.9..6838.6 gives 14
